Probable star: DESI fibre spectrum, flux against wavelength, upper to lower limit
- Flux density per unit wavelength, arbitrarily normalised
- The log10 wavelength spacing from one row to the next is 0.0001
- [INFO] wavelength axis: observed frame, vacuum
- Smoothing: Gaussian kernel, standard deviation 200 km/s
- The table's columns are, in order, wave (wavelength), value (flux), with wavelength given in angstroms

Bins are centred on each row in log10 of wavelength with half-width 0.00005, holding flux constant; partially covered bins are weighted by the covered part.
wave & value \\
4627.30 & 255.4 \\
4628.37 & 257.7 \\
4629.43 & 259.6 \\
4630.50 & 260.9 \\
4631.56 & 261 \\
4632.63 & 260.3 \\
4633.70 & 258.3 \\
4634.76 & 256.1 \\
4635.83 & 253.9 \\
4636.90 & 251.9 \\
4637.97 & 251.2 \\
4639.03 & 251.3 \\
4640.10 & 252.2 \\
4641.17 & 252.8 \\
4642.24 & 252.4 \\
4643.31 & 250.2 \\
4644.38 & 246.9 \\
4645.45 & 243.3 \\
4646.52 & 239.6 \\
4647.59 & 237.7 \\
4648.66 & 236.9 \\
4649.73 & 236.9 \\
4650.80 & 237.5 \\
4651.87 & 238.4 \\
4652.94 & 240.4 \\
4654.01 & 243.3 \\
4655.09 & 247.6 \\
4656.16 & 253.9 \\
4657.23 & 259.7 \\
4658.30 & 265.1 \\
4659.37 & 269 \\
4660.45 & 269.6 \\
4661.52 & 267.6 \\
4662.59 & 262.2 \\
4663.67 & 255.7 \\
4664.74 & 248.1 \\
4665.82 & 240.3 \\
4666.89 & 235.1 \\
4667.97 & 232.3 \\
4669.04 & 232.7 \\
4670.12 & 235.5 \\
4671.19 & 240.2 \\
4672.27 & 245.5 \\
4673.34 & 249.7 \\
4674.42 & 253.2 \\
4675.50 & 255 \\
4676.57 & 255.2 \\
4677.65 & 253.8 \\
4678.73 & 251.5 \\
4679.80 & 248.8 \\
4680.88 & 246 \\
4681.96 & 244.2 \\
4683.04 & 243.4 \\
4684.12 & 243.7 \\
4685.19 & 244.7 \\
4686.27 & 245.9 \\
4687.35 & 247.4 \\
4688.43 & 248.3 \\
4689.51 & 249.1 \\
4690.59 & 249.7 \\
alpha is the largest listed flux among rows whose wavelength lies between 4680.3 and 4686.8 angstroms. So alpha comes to 246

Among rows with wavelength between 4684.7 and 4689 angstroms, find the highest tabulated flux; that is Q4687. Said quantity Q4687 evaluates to 248.3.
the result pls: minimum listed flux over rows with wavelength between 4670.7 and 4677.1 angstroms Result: 240.2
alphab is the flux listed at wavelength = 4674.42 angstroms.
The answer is 253.2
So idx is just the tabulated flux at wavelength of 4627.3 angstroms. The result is 255.4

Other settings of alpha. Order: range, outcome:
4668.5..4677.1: 255.2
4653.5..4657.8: 259.7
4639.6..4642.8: 252.8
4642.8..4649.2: 250.2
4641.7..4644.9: 252.4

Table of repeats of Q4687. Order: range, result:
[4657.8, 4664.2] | 269.6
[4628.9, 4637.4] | 261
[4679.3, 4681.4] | 248.8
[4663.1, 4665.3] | 255.7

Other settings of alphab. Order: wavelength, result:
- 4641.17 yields 252.8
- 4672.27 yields 245.5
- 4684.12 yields 243.7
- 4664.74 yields 248.1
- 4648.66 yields 236.9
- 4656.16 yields 253.9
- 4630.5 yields 260.9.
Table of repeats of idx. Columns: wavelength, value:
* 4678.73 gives 251.5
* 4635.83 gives 253.9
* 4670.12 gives 235.5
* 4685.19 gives 244.7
